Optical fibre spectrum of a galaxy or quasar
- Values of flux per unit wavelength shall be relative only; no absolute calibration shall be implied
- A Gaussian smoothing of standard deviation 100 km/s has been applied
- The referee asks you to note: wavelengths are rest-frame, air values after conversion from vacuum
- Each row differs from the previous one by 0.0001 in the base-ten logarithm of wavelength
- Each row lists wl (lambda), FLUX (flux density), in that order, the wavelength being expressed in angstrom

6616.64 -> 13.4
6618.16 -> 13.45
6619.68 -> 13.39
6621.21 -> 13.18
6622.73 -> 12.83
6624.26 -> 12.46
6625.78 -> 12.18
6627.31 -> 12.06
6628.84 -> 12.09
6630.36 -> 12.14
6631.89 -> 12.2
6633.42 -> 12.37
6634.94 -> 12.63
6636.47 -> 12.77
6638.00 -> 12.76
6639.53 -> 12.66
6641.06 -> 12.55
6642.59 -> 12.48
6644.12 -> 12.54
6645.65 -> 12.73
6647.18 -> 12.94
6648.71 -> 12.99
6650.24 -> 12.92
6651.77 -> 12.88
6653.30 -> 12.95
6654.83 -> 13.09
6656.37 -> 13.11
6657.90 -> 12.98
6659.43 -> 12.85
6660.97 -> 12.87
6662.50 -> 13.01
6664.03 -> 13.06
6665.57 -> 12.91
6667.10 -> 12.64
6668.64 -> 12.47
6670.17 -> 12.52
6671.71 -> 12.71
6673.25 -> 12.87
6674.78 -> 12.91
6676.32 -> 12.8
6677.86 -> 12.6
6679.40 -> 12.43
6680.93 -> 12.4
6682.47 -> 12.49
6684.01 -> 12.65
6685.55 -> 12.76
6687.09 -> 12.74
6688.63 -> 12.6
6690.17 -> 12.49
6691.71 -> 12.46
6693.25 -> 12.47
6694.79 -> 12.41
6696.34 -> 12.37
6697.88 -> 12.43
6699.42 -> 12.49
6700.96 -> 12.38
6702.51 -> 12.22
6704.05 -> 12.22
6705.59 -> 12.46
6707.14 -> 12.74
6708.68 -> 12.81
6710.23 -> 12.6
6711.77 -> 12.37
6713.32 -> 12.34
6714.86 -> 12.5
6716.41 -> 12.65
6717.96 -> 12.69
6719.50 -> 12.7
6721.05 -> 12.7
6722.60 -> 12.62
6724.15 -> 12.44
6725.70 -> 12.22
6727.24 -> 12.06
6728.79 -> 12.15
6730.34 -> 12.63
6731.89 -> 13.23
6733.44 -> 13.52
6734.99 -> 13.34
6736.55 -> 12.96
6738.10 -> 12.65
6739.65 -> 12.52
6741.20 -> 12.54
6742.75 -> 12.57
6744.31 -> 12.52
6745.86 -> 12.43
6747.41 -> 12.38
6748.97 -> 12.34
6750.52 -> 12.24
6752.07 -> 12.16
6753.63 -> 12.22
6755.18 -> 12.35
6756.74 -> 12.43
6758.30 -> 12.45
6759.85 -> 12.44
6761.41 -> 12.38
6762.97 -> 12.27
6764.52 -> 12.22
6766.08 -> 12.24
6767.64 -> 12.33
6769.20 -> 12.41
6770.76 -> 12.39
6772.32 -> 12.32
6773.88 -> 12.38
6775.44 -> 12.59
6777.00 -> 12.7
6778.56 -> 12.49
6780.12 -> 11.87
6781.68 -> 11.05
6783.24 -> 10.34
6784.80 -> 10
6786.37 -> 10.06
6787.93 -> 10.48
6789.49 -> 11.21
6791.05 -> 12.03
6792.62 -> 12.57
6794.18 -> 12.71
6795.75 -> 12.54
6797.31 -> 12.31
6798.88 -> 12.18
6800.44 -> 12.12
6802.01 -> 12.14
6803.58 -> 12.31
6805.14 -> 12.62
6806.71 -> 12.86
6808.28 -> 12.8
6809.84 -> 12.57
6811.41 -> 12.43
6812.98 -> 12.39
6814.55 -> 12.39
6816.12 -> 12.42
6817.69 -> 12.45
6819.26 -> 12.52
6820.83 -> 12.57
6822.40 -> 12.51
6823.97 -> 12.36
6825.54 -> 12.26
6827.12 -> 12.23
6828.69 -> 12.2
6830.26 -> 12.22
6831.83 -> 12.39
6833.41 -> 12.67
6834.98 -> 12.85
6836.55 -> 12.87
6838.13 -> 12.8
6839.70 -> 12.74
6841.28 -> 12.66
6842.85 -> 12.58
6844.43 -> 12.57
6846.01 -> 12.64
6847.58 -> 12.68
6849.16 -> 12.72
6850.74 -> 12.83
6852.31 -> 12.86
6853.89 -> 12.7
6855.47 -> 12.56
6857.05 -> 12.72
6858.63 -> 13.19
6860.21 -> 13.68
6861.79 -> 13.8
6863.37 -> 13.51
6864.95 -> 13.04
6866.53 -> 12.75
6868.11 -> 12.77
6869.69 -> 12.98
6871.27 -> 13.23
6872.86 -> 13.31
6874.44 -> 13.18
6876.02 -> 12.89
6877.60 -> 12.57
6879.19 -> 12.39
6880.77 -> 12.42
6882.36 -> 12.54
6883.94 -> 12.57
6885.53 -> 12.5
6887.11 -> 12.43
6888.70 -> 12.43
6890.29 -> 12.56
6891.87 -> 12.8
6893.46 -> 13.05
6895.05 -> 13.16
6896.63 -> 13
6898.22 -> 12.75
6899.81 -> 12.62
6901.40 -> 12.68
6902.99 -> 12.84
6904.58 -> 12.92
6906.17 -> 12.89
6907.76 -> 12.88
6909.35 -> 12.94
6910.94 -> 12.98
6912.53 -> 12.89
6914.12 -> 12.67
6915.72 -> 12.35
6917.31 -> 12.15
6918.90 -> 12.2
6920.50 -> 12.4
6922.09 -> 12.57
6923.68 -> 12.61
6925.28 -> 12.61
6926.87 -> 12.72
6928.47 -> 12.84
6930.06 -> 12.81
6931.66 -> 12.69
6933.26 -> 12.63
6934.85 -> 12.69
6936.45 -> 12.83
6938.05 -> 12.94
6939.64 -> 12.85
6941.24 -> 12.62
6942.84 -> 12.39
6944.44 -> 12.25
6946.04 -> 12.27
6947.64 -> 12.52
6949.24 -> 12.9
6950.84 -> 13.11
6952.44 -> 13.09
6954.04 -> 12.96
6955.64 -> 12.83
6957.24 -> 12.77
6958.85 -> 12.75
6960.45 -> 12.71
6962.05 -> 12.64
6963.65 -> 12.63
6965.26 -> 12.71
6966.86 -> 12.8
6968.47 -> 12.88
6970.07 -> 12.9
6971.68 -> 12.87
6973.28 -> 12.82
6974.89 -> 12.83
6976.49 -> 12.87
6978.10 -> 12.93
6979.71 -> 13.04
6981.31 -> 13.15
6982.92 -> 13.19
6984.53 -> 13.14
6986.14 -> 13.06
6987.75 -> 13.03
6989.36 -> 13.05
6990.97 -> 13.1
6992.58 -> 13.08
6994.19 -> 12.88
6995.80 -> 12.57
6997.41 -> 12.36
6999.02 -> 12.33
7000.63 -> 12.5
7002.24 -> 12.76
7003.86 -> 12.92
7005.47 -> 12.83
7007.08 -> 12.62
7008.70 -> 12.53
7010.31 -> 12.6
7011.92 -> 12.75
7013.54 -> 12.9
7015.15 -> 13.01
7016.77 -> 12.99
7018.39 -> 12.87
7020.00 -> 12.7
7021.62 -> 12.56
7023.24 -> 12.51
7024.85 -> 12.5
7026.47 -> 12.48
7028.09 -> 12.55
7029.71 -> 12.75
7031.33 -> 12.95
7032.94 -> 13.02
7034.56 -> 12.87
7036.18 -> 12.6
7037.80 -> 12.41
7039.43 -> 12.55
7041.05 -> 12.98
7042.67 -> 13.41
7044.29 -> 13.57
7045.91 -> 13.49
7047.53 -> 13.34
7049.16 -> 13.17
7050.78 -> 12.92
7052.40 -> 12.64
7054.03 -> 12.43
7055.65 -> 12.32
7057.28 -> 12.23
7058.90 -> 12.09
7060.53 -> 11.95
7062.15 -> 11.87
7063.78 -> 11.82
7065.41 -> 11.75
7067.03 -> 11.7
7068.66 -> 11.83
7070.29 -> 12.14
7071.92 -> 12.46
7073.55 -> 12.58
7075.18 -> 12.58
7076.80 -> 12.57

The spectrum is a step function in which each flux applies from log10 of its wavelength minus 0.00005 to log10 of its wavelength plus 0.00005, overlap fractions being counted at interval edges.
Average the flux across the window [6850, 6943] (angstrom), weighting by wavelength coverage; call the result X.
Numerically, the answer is 12.8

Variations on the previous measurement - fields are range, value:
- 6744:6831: 12.2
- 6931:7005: 12.8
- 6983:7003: 12.8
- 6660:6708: 12.6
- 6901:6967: 12.7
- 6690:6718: 12.5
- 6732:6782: 12.4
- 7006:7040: 12.7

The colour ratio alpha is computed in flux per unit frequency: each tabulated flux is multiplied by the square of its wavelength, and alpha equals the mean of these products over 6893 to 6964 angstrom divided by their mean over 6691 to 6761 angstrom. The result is 1.08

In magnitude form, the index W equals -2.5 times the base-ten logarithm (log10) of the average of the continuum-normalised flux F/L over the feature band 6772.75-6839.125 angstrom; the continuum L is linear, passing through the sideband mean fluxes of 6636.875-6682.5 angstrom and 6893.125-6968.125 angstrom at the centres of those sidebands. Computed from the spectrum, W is 0.049 mag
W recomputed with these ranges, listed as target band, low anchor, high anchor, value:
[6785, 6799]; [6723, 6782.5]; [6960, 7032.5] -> 0.07 mag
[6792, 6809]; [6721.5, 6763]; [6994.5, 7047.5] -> 0.01 mag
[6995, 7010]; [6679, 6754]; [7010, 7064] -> 0.01 mag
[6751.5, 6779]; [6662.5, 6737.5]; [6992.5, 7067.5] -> 0.02 mag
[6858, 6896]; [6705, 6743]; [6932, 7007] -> -0.01 mag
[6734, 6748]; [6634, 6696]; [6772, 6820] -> -0.03 mag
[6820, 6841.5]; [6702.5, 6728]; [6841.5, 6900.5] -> 0.02 mag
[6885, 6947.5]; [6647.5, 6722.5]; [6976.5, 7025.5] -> 0.01 mag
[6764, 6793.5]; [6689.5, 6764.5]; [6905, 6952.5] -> 0.07 mag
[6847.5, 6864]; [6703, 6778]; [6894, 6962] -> -0.03 mag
